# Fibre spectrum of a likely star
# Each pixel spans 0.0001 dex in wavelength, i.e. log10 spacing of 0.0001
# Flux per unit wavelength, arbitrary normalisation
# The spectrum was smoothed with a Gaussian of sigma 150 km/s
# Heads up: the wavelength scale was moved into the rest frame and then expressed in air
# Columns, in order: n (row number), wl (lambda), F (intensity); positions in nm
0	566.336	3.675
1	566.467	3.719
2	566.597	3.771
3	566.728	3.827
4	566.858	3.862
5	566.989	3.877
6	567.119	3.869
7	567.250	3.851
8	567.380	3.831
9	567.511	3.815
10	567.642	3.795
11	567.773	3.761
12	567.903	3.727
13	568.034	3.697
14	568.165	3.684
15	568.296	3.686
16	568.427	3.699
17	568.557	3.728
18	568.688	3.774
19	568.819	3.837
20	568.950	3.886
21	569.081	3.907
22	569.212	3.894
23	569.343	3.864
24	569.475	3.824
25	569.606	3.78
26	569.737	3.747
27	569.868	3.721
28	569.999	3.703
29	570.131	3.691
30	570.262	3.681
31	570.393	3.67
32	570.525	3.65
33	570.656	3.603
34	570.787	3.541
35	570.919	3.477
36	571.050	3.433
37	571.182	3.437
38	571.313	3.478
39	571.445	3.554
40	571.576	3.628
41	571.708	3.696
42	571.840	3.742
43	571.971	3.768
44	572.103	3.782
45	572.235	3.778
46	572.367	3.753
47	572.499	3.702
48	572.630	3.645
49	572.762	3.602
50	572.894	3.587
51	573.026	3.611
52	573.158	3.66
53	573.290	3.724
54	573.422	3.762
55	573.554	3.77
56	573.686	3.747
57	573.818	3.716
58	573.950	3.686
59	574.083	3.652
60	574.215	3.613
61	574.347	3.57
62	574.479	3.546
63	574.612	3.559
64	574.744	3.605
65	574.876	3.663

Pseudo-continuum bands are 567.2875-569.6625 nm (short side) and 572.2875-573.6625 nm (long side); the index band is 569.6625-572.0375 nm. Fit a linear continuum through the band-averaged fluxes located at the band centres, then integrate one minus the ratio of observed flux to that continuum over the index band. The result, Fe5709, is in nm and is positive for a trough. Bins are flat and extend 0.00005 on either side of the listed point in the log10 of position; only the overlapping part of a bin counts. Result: 0.070 nm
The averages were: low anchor 3.79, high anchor 3.69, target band 3.62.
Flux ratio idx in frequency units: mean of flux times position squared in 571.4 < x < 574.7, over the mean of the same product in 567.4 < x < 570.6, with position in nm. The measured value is 0.99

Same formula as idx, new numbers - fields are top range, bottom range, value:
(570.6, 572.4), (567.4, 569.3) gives 0.97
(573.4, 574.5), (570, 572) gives 1.03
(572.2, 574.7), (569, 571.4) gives 1.01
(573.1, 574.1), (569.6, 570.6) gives 1.02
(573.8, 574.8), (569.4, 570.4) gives 0.98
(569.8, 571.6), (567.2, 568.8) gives 0.96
